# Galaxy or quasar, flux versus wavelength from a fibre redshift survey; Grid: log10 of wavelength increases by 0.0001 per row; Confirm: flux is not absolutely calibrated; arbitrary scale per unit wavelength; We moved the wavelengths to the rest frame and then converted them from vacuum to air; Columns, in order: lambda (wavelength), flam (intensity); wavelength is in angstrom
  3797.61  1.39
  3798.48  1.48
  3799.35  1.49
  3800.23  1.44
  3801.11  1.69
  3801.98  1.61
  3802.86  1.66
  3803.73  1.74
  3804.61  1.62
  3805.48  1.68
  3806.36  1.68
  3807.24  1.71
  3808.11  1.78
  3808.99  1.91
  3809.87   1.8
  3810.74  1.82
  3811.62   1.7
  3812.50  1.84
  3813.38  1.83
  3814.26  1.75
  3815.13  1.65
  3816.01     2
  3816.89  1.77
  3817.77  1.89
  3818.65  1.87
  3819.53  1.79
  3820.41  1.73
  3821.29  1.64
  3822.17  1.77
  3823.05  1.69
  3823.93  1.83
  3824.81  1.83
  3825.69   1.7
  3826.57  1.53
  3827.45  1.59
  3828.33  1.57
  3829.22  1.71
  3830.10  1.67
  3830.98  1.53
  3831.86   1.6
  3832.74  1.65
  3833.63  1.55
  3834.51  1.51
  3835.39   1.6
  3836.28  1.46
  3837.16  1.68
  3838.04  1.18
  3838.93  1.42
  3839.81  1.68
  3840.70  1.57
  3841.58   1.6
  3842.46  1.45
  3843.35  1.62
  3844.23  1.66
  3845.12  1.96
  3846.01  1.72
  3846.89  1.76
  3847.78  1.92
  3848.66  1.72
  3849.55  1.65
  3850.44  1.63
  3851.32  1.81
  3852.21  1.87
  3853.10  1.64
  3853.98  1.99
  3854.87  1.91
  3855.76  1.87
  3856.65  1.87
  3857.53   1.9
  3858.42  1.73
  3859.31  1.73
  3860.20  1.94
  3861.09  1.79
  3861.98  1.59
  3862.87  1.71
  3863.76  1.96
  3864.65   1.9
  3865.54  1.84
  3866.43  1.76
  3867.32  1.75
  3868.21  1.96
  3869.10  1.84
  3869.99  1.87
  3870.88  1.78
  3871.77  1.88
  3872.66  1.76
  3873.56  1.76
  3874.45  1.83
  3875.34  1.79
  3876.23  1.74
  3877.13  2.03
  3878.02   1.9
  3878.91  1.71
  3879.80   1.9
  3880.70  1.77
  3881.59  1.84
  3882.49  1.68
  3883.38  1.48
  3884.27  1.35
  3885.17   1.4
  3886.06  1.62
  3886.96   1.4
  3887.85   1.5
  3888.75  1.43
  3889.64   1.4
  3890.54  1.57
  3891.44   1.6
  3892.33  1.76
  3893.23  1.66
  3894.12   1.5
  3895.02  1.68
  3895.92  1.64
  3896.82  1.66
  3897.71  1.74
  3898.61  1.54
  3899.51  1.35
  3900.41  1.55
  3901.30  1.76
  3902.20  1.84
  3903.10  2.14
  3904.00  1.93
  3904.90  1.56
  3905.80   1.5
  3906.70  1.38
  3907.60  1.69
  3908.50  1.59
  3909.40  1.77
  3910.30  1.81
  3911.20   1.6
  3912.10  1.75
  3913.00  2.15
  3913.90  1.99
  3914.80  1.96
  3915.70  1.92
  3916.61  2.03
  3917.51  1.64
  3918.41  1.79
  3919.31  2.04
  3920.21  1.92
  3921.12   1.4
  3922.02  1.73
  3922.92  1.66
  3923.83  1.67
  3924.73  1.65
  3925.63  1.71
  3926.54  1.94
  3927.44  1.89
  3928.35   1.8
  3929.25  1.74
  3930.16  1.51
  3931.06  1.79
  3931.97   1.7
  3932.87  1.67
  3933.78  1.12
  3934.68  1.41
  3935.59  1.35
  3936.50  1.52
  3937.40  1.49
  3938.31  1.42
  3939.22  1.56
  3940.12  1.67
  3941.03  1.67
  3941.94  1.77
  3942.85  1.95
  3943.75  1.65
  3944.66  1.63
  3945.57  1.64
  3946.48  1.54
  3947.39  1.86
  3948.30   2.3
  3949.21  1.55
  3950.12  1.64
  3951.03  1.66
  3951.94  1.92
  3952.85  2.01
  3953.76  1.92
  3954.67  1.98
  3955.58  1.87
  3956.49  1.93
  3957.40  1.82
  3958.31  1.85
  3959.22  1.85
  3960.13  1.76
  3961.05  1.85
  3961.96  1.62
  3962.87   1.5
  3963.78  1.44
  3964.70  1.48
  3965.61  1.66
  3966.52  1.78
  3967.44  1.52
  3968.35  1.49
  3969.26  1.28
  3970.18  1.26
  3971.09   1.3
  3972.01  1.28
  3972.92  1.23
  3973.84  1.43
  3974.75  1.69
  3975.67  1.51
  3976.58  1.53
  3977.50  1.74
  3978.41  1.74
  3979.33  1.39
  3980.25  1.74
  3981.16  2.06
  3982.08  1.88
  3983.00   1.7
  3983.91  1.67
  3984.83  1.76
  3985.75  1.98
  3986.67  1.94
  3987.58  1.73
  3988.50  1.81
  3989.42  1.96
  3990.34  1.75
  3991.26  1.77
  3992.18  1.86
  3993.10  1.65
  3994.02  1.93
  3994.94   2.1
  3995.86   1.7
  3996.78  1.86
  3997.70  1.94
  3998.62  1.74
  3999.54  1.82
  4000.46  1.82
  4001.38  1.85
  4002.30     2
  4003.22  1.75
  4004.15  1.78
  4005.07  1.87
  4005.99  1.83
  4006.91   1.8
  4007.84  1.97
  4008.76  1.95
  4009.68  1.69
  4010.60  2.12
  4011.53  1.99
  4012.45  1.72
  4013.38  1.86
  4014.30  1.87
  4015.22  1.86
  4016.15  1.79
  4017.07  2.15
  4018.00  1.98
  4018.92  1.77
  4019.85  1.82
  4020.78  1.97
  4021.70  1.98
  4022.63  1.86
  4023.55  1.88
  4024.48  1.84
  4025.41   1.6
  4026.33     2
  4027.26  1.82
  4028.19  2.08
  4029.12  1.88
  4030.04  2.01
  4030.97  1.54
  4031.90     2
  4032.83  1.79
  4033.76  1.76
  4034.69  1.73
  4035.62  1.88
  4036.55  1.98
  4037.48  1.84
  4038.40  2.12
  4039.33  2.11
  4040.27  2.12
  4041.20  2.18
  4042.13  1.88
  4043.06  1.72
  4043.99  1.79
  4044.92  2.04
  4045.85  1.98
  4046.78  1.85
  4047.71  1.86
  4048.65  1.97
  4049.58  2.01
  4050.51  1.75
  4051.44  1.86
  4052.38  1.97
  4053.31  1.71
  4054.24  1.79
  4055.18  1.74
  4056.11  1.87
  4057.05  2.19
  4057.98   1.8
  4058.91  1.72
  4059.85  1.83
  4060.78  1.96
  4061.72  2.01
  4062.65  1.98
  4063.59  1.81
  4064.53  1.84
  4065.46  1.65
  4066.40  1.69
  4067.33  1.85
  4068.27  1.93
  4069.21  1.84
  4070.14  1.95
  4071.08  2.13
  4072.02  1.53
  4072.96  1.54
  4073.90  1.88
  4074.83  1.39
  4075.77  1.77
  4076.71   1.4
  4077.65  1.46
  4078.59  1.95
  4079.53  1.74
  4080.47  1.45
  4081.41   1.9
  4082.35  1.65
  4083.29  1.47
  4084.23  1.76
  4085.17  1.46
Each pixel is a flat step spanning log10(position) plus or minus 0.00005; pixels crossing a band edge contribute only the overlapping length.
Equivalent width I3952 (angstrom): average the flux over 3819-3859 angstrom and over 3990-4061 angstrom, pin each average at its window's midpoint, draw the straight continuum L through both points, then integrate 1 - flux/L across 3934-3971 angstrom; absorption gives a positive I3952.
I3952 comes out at 2.7 angstrom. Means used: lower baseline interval 1.68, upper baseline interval 1.88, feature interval 1.67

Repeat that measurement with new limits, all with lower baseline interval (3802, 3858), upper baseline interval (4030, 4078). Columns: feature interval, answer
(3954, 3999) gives 2.43 angstrom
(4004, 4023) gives -0.71 angstrom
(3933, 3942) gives 1.43 angstrom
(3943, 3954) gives 0.02 angstrom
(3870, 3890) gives 0.63 angstrom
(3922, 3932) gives 0.19 angstrom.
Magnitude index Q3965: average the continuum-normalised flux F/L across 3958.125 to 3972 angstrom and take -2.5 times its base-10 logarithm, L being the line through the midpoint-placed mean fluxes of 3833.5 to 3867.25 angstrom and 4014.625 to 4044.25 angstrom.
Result 0.17 mag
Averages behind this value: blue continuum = 1.72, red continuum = 1.9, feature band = 1.56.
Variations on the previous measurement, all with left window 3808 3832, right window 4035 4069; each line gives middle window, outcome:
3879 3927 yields 0.07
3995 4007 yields 0.01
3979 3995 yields 0.02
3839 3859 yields 0.01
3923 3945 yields 0.11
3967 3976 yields 0.30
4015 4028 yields 0.00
